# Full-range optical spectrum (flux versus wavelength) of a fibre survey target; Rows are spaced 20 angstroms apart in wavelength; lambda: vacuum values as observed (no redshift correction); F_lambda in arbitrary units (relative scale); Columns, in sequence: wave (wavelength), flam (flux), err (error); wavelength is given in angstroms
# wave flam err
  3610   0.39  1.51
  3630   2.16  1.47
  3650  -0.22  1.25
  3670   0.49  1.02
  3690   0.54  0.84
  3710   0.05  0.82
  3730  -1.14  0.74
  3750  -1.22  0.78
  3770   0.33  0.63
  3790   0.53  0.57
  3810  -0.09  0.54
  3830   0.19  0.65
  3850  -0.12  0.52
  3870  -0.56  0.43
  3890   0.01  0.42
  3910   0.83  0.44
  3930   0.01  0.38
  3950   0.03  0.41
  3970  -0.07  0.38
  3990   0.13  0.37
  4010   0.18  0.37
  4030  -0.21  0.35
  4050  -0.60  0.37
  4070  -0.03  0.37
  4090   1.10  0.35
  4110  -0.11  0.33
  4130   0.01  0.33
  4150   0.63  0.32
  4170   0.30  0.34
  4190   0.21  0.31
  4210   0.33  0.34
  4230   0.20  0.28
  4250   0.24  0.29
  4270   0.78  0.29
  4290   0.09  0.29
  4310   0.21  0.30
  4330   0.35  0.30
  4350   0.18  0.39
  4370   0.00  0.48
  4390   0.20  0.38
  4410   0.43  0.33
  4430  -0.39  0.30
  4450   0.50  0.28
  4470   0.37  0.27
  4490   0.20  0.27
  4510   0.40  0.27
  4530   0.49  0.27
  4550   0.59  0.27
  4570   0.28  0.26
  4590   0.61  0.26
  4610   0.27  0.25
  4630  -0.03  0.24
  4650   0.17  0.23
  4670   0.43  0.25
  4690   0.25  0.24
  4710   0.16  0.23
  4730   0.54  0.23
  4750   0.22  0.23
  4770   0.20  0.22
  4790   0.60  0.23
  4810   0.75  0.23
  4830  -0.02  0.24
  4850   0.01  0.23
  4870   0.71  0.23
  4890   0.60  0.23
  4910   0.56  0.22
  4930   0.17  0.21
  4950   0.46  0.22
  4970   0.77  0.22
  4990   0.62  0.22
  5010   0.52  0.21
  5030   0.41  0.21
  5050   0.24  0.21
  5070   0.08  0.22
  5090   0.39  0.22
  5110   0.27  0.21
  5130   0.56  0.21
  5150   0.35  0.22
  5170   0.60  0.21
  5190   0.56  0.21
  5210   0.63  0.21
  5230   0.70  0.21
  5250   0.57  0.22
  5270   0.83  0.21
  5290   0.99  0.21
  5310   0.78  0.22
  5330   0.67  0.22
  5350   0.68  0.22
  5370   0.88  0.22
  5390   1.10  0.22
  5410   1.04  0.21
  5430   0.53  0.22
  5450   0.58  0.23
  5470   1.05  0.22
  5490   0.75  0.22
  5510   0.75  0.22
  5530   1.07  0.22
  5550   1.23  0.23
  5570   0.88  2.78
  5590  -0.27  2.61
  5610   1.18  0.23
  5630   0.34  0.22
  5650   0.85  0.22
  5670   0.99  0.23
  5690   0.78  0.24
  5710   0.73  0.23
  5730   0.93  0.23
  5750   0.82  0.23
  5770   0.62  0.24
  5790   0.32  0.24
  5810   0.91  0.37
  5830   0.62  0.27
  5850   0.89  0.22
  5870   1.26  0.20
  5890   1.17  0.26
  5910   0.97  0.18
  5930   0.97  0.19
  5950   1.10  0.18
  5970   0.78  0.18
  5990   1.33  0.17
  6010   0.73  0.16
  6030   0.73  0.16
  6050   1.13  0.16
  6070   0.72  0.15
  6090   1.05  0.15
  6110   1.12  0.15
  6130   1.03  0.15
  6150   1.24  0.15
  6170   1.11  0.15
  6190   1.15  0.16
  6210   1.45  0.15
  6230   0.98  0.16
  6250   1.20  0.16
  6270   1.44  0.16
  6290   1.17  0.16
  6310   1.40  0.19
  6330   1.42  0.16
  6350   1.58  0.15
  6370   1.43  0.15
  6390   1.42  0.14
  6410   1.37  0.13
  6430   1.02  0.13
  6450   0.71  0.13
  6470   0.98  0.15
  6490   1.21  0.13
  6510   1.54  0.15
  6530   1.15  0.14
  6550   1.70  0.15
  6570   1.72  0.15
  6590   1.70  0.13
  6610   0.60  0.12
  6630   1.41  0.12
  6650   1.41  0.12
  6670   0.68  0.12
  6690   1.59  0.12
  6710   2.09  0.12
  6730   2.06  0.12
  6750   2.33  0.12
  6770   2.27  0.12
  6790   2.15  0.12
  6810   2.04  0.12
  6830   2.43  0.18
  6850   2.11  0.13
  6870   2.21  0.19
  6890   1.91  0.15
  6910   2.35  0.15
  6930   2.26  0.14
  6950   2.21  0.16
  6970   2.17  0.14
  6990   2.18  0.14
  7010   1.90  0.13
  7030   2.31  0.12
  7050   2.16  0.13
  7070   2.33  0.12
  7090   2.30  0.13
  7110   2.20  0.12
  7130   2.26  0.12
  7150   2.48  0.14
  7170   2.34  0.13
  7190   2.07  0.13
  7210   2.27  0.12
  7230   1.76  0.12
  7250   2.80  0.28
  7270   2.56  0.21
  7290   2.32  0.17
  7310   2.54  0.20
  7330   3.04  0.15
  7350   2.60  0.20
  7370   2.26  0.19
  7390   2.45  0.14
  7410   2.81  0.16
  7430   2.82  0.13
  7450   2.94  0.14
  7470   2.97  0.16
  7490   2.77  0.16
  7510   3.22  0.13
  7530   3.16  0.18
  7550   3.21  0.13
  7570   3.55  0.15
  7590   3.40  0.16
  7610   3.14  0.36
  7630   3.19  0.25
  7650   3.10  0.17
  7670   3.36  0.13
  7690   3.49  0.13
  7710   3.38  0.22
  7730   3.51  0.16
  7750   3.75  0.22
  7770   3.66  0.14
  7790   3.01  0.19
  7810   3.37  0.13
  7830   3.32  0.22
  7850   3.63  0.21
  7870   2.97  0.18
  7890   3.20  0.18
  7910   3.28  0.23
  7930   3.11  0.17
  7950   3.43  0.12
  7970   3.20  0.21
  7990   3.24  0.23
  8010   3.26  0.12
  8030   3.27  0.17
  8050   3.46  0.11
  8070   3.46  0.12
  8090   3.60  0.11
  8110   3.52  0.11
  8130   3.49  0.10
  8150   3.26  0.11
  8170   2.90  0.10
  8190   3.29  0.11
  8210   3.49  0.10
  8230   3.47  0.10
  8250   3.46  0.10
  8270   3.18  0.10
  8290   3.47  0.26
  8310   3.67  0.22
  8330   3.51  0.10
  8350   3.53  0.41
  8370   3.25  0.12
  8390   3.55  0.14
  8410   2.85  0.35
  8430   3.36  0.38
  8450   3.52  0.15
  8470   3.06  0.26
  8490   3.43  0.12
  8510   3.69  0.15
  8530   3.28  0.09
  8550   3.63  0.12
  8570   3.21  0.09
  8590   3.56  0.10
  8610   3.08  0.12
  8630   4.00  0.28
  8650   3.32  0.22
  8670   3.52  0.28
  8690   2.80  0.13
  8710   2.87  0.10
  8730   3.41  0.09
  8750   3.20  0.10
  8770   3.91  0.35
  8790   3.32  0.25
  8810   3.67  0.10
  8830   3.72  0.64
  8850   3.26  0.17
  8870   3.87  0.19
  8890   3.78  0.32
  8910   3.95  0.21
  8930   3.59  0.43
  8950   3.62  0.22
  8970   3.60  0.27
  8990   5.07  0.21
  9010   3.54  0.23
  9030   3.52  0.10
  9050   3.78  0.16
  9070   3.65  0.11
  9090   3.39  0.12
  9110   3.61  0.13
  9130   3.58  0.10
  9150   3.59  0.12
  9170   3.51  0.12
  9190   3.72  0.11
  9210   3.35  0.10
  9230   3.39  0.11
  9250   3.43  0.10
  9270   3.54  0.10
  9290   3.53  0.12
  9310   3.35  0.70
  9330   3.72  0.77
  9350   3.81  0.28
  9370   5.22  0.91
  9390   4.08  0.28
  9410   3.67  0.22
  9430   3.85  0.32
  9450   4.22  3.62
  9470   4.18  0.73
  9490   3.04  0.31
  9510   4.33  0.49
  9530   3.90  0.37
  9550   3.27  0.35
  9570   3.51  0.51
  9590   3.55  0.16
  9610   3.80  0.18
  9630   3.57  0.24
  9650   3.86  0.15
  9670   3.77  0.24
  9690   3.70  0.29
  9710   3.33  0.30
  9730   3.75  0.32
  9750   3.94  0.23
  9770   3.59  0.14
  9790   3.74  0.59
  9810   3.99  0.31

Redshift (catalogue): 0.68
